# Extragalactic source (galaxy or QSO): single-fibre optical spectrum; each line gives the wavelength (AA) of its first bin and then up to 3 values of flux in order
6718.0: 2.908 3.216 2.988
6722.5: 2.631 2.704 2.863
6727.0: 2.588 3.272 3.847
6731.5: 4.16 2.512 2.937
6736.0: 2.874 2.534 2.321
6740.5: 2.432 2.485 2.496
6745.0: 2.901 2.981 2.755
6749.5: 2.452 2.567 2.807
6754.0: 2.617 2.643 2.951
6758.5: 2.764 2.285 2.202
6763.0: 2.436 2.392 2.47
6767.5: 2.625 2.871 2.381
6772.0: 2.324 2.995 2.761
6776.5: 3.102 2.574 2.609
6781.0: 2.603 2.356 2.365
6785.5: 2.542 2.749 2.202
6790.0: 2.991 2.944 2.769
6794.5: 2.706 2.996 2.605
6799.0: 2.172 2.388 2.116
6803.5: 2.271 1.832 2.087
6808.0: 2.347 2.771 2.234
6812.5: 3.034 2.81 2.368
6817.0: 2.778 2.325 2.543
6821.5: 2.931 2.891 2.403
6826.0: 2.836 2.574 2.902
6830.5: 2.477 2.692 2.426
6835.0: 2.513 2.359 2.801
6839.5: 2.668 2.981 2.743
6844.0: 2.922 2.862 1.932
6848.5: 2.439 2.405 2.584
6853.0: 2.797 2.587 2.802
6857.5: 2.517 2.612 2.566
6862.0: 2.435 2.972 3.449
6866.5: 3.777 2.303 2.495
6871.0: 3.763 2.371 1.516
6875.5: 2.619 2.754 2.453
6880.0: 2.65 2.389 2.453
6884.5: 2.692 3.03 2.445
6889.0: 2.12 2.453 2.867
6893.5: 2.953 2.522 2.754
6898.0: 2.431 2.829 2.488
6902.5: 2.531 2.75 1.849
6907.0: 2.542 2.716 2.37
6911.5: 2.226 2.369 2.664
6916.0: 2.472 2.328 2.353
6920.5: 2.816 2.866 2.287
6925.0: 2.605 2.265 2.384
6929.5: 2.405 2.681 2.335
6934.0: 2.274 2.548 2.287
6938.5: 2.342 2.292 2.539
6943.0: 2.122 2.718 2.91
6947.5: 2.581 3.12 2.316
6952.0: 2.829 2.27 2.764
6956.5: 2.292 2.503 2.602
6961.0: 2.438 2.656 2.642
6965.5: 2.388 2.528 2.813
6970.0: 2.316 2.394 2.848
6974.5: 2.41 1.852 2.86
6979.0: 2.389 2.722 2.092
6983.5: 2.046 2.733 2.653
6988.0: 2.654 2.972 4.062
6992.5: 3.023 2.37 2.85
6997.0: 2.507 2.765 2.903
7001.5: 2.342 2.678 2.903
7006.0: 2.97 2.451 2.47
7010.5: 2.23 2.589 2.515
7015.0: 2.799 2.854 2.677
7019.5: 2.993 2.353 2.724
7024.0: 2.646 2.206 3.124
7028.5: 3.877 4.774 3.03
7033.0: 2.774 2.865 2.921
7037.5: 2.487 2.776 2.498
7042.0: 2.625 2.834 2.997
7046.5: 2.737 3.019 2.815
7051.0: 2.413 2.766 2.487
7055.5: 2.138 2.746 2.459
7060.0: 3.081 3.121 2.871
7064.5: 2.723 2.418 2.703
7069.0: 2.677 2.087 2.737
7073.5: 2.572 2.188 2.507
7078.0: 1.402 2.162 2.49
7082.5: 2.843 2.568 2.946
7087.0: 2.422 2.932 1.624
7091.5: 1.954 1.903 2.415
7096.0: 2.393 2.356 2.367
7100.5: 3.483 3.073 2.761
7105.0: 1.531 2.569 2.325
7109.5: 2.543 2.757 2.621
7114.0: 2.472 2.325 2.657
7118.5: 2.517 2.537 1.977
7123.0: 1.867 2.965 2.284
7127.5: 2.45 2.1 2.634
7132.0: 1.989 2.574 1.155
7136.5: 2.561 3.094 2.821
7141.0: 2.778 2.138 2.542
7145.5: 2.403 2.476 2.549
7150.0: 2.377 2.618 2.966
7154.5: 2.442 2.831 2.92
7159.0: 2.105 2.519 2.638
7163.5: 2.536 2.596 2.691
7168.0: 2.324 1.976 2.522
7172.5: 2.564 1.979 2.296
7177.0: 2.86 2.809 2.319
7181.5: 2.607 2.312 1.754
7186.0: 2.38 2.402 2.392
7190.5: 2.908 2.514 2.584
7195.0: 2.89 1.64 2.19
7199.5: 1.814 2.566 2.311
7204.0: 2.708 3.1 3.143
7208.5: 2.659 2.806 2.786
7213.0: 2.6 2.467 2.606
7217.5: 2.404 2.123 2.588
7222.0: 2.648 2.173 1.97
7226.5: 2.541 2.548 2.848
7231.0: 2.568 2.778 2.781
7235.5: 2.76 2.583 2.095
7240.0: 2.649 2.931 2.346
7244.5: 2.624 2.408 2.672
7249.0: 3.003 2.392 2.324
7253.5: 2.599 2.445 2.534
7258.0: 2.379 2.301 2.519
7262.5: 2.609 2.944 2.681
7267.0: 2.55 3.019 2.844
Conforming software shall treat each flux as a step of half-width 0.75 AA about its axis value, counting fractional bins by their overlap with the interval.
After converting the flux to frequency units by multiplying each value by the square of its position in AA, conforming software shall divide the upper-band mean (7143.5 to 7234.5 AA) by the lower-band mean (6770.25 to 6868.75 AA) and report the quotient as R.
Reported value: 1.1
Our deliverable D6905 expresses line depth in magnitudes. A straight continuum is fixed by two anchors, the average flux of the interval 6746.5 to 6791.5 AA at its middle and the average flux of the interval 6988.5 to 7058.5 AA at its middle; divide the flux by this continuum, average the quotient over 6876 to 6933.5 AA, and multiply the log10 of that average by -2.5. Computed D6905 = 0.07 mag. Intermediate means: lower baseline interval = 2.61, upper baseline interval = 2.79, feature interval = 2.53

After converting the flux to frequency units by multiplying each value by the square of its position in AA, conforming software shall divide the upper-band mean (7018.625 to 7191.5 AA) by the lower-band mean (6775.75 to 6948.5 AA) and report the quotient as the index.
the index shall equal 1.1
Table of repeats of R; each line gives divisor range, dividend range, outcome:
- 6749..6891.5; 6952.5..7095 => 1.07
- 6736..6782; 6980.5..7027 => 1.10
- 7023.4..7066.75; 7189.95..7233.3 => 0.94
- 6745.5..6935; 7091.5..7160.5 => 1.04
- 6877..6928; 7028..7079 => 1.13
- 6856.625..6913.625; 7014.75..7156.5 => 1.05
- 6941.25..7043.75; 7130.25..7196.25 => 0.97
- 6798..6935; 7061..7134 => 1.02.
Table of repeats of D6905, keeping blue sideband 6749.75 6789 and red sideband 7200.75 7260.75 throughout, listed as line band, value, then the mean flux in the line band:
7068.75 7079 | 0.13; 2.29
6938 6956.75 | 0.01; 2.56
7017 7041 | -0.14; 2.92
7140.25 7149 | 0.04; 2.48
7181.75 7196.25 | 0.06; 2.44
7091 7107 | 0.06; 2.44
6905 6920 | 0.08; 2.41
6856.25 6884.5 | -0.04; 2.67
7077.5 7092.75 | 0.11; 2.34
